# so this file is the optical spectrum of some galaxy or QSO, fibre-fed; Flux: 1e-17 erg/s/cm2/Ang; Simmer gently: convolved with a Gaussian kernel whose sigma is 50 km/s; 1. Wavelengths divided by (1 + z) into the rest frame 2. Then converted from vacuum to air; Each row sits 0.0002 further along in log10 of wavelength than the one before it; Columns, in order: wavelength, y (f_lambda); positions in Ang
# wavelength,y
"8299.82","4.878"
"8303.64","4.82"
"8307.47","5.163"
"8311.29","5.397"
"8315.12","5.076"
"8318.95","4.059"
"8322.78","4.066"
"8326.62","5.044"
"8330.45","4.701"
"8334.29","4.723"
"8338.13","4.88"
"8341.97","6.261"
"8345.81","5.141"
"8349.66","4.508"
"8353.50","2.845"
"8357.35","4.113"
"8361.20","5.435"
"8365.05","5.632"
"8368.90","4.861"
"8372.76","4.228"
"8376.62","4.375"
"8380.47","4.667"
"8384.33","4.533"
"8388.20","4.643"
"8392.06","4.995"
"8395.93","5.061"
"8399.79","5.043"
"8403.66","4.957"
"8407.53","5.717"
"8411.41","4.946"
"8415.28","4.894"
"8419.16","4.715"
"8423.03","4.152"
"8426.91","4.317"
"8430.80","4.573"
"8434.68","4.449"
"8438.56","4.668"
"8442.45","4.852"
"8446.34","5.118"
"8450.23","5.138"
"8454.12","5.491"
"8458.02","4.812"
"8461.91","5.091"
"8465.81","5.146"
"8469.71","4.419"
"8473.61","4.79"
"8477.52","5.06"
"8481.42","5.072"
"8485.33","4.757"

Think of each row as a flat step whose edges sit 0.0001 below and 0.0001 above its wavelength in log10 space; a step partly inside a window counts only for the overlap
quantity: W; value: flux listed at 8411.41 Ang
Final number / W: 4.946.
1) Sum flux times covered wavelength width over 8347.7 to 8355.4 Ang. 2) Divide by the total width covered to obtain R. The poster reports 3.69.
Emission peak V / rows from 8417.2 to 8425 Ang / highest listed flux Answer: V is 4.715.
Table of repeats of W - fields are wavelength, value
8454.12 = 5.491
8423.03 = 4.152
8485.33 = 4.757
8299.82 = 4.878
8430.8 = 4.573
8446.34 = 5.118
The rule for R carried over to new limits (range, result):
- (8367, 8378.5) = 4.48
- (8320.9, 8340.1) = 4.69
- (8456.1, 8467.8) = 5.02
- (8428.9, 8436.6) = 4.51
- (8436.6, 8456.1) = 5.05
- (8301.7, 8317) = 5.11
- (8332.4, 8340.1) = 4.81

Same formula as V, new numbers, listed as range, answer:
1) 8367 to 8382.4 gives 4.861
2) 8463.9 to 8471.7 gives 5.146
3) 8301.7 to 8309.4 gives 5.163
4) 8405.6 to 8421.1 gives 5.717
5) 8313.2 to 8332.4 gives 5.076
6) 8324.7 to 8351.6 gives 6.261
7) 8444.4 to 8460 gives 5.491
